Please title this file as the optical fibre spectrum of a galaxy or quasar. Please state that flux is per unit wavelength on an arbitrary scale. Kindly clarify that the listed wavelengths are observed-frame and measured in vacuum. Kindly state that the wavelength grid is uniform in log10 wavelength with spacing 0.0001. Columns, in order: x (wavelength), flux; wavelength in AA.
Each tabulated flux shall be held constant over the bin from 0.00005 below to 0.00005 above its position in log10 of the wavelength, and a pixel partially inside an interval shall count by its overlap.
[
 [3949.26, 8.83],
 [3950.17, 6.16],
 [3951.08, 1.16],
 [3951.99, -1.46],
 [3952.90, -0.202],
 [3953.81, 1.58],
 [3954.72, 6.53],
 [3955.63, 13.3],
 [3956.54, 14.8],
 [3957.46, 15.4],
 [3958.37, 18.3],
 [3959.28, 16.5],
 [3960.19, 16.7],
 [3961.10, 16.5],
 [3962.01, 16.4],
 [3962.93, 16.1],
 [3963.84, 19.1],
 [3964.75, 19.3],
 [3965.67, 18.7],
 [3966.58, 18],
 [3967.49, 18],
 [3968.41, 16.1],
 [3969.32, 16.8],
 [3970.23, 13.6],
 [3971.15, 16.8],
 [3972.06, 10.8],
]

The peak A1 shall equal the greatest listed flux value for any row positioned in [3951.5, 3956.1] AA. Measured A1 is 13.3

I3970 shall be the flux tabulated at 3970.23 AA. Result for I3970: 13.6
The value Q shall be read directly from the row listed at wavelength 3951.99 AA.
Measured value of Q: -1.46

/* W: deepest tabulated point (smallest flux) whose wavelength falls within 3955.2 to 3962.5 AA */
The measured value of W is 13.3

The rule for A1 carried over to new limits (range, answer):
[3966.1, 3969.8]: 18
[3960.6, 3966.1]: 19.3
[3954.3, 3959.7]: 18.3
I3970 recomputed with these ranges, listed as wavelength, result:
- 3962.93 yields 16.1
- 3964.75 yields 19.3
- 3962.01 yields 16.4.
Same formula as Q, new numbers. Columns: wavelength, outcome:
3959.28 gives 16.5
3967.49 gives 18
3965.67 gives 18.7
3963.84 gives 19.1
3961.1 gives 16.5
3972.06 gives 10.8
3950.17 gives 6.16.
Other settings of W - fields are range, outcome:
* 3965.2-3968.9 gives 16.1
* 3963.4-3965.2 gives 19.1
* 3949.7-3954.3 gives -1.46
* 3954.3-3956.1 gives 6.53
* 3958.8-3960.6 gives 16.5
